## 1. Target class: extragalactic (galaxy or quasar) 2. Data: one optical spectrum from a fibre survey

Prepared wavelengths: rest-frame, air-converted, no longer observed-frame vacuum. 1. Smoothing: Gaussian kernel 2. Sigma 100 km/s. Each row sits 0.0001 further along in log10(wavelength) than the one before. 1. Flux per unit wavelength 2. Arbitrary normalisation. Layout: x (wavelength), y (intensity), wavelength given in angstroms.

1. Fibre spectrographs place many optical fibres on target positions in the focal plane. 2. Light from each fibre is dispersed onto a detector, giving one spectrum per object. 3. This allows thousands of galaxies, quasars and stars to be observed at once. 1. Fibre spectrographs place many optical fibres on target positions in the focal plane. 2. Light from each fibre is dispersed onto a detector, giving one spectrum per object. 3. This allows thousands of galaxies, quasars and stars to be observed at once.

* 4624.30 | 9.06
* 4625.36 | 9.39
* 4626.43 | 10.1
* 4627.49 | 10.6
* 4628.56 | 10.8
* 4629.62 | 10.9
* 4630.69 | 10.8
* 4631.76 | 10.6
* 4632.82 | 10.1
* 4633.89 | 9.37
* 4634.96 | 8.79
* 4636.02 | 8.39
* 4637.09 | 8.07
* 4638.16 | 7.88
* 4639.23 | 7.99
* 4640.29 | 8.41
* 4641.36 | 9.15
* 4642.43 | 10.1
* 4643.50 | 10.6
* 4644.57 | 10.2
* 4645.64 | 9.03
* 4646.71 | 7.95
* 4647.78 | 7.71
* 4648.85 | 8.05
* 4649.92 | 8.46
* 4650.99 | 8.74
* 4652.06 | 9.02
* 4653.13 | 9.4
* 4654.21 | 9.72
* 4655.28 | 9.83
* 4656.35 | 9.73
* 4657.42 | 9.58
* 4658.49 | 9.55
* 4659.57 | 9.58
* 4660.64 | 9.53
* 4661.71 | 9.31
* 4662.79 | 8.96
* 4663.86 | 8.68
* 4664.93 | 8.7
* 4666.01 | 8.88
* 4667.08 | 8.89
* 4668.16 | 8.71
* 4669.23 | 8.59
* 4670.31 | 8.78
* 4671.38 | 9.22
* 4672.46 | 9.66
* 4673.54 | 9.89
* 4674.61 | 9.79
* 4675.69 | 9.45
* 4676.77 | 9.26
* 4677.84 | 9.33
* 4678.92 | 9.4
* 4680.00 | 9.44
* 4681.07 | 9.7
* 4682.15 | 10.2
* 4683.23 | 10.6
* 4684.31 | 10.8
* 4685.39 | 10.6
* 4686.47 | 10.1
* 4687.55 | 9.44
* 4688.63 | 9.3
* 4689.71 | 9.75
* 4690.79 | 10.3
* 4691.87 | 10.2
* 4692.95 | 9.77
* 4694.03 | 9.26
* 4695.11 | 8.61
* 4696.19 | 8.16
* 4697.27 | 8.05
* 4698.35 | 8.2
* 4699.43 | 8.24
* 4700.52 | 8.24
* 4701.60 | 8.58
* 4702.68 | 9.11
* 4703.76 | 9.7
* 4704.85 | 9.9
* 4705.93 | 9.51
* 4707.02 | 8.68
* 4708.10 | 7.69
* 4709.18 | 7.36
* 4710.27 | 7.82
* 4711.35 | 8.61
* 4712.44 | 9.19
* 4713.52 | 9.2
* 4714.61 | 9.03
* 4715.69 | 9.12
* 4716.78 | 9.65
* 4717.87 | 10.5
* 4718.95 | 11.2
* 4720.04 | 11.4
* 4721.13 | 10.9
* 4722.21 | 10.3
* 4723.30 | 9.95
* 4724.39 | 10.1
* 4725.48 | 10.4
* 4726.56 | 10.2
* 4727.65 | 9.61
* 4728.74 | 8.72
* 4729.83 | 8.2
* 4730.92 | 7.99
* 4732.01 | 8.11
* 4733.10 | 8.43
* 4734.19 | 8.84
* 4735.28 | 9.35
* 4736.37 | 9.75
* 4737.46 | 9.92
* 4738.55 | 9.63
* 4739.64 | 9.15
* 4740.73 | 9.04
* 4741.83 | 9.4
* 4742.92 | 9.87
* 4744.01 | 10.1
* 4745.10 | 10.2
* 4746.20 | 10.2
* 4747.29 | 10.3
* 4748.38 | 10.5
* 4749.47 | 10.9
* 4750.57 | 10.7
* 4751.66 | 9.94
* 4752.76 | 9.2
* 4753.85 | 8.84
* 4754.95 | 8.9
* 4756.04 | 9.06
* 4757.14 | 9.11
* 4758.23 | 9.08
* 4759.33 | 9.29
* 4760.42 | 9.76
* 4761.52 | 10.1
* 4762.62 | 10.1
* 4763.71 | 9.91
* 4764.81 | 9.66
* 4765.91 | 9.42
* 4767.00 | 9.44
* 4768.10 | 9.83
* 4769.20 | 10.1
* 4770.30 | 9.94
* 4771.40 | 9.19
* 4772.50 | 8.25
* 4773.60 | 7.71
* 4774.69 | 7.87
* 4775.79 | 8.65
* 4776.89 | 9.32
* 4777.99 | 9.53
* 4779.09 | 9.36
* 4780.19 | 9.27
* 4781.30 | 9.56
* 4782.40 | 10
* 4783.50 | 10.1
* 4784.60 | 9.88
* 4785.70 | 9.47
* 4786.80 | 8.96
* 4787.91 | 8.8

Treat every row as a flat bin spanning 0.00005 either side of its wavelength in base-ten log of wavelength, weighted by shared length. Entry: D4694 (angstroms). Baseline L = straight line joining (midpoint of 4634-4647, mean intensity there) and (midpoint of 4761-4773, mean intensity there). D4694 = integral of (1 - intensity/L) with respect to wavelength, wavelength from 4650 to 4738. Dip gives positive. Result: -1.09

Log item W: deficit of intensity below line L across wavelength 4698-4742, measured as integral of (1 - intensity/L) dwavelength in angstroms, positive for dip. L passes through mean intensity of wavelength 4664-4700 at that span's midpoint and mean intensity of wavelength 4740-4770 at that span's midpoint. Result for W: 1.4 angstroms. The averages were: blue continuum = 9.36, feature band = 9.24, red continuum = 9.74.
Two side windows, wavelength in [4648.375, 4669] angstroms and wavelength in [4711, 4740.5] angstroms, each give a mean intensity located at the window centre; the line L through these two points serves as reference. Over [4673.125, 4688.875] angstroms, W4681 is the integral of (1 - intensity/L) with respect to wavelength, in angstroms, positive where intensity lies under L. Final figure -1.0 angstroms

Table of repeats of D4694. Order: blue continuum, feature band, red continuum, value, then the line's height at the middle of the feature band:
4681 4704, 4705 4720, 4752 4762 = 0.33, 9.35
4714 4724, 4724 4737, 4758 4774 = 1.17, 10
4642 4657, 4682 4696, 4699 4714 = -1.61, 8.85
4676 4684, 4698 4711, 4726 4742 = 1.16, 9.44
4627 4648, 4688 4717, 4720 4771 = 1.86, 9.54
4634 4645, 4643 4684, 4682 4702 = -0.54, 9.15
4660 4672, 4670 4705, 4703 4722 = -1.05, 9.15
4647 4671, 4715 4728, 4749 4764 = -1.20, 9.4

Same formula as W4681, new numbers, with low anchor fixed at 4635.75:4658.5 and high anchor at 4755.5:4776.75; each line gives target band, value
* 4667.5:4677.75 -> -0.2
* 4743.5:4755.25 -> -1.0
